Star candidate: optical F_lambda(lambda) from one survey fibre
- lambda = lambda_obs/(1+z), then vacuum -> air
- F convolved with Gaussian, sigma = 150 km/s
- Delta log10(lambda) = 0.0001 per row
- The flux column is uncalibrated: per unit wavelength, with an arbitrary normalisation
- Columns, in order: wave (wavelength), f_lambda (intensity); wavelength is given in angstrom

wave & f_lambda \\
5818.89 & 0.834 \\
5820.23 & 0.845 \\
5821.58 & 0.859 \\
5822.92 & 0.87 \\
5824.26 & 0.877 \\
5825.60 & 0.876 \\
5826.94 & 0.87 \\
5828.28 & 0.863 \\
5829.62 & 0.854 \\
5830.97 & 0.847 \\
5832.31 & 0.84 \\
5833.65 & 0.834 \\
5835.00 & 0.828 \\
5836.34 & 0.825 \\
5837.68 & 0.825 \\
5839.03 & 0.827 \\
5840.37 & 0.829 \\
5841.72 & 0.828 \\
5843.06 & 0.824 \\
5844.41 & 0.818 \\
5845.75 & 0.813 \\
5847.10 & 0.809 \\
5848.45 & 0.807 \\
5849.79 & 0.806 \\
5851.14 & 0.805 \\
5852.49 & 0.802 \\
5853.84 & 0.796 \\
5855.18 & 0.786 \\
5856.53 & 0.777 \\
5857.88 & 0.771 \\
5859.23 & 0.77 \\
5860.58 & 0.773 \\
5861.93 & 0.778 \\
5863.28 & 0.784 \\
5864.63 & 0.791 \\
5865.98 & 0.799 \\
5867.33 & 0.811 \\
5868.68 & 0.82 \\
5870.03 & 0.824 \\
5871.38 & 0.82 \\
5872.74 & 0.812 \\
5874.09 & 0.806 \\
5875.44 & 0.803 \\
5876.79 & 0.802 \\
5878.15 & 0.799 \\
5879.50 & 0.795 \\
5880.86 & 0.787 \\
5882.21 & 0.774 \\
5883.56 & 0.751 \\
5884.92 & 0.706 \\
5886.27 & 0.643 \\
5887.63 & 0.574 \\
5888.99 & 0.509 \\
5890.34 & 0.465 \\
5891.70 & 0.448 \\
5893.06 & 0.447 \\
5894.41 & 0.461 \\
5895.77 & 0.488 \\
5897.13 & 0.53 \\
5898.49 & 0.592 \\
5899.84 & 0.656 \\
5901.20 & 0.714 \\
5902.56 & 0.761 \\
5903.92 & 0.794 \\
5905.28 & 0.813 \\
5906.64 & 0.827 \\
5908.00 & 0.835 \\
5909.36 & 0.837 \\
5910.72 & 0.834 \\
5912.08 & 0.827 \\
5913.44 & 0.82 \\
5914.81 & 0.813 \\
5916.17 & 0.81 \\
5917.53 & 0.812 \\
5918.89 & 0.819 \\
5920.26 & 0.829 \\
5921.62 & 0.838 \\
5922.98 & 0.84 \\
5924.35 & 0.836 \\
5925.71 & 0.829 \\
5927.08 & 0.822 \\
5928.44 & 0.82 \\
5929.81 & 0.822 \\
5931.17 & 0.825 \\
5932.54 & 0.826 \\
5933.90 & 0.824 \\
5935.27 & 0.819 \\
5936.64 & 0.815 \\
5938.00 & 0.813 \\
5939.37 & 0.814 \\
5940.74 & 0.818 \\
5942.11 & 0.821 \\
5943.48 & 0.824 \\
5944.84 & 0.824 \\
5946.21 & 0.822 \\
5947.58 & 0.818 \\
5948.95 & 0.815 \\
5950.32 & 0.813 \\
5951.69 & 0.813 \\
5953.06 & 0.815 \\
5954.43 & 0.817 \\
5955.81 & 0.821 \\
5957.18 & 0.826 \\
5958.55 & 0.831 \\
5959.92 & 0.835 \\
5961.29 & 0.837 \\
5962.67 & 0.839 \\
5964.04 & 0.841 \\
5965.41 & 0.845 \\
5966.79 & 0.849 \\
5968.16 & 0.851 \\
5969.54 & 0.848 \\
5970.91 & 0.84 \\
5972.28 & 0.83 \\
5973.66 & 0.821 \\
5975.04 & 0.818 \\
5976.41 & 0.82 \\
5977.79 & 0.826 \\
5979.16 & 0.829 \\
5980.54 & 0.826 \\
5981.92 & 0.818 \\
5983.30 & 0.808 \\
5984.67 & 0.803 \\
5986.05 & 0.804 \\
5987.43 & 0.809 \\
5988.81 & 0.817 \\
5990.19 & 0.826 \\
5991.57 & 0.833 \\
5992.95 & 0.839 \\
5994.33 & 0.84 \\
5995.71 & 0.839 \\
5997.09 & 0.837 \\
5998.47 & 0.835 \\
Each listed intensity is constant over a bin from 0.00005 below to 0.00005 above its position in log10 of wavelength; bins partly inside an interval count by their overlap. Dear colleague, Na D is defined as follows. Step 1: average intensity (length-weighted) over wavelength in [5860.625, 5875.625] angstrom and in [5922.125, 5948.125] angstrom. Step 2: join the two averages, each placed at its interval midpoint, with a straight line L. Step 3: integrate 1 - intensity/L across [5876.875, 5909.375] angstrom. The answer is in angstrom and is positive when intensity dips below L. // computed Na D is 5.8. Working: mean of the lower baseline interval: 0.803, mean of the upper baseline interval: 0.823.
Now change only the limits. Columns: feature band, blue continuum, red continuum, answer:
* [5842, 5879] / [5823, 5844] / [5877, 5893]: -2.89 angstrom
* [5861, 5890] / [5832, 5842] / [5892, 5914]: -0.18 angstrom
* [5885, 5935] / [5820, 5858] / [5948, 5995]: 5.90 angstrom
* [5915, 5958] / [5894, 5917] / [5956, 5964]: -1.70 angstrom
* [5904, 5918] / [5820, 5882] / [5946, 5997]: 0.00 angstrom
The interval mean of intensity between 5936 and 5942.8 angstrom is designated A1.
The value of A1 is 0.816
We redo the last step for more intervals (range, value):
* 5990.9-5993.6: 0.836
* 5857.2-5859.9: 0.77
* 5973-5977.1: 0.82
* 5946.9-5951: 0.815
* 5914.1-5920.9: 0.816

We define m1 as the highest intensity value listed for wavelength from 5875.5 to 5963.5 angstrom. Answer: 0.84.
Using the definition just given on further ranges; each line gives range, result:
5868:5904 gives 0.824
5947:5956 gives 0.821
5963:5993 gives 0.851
